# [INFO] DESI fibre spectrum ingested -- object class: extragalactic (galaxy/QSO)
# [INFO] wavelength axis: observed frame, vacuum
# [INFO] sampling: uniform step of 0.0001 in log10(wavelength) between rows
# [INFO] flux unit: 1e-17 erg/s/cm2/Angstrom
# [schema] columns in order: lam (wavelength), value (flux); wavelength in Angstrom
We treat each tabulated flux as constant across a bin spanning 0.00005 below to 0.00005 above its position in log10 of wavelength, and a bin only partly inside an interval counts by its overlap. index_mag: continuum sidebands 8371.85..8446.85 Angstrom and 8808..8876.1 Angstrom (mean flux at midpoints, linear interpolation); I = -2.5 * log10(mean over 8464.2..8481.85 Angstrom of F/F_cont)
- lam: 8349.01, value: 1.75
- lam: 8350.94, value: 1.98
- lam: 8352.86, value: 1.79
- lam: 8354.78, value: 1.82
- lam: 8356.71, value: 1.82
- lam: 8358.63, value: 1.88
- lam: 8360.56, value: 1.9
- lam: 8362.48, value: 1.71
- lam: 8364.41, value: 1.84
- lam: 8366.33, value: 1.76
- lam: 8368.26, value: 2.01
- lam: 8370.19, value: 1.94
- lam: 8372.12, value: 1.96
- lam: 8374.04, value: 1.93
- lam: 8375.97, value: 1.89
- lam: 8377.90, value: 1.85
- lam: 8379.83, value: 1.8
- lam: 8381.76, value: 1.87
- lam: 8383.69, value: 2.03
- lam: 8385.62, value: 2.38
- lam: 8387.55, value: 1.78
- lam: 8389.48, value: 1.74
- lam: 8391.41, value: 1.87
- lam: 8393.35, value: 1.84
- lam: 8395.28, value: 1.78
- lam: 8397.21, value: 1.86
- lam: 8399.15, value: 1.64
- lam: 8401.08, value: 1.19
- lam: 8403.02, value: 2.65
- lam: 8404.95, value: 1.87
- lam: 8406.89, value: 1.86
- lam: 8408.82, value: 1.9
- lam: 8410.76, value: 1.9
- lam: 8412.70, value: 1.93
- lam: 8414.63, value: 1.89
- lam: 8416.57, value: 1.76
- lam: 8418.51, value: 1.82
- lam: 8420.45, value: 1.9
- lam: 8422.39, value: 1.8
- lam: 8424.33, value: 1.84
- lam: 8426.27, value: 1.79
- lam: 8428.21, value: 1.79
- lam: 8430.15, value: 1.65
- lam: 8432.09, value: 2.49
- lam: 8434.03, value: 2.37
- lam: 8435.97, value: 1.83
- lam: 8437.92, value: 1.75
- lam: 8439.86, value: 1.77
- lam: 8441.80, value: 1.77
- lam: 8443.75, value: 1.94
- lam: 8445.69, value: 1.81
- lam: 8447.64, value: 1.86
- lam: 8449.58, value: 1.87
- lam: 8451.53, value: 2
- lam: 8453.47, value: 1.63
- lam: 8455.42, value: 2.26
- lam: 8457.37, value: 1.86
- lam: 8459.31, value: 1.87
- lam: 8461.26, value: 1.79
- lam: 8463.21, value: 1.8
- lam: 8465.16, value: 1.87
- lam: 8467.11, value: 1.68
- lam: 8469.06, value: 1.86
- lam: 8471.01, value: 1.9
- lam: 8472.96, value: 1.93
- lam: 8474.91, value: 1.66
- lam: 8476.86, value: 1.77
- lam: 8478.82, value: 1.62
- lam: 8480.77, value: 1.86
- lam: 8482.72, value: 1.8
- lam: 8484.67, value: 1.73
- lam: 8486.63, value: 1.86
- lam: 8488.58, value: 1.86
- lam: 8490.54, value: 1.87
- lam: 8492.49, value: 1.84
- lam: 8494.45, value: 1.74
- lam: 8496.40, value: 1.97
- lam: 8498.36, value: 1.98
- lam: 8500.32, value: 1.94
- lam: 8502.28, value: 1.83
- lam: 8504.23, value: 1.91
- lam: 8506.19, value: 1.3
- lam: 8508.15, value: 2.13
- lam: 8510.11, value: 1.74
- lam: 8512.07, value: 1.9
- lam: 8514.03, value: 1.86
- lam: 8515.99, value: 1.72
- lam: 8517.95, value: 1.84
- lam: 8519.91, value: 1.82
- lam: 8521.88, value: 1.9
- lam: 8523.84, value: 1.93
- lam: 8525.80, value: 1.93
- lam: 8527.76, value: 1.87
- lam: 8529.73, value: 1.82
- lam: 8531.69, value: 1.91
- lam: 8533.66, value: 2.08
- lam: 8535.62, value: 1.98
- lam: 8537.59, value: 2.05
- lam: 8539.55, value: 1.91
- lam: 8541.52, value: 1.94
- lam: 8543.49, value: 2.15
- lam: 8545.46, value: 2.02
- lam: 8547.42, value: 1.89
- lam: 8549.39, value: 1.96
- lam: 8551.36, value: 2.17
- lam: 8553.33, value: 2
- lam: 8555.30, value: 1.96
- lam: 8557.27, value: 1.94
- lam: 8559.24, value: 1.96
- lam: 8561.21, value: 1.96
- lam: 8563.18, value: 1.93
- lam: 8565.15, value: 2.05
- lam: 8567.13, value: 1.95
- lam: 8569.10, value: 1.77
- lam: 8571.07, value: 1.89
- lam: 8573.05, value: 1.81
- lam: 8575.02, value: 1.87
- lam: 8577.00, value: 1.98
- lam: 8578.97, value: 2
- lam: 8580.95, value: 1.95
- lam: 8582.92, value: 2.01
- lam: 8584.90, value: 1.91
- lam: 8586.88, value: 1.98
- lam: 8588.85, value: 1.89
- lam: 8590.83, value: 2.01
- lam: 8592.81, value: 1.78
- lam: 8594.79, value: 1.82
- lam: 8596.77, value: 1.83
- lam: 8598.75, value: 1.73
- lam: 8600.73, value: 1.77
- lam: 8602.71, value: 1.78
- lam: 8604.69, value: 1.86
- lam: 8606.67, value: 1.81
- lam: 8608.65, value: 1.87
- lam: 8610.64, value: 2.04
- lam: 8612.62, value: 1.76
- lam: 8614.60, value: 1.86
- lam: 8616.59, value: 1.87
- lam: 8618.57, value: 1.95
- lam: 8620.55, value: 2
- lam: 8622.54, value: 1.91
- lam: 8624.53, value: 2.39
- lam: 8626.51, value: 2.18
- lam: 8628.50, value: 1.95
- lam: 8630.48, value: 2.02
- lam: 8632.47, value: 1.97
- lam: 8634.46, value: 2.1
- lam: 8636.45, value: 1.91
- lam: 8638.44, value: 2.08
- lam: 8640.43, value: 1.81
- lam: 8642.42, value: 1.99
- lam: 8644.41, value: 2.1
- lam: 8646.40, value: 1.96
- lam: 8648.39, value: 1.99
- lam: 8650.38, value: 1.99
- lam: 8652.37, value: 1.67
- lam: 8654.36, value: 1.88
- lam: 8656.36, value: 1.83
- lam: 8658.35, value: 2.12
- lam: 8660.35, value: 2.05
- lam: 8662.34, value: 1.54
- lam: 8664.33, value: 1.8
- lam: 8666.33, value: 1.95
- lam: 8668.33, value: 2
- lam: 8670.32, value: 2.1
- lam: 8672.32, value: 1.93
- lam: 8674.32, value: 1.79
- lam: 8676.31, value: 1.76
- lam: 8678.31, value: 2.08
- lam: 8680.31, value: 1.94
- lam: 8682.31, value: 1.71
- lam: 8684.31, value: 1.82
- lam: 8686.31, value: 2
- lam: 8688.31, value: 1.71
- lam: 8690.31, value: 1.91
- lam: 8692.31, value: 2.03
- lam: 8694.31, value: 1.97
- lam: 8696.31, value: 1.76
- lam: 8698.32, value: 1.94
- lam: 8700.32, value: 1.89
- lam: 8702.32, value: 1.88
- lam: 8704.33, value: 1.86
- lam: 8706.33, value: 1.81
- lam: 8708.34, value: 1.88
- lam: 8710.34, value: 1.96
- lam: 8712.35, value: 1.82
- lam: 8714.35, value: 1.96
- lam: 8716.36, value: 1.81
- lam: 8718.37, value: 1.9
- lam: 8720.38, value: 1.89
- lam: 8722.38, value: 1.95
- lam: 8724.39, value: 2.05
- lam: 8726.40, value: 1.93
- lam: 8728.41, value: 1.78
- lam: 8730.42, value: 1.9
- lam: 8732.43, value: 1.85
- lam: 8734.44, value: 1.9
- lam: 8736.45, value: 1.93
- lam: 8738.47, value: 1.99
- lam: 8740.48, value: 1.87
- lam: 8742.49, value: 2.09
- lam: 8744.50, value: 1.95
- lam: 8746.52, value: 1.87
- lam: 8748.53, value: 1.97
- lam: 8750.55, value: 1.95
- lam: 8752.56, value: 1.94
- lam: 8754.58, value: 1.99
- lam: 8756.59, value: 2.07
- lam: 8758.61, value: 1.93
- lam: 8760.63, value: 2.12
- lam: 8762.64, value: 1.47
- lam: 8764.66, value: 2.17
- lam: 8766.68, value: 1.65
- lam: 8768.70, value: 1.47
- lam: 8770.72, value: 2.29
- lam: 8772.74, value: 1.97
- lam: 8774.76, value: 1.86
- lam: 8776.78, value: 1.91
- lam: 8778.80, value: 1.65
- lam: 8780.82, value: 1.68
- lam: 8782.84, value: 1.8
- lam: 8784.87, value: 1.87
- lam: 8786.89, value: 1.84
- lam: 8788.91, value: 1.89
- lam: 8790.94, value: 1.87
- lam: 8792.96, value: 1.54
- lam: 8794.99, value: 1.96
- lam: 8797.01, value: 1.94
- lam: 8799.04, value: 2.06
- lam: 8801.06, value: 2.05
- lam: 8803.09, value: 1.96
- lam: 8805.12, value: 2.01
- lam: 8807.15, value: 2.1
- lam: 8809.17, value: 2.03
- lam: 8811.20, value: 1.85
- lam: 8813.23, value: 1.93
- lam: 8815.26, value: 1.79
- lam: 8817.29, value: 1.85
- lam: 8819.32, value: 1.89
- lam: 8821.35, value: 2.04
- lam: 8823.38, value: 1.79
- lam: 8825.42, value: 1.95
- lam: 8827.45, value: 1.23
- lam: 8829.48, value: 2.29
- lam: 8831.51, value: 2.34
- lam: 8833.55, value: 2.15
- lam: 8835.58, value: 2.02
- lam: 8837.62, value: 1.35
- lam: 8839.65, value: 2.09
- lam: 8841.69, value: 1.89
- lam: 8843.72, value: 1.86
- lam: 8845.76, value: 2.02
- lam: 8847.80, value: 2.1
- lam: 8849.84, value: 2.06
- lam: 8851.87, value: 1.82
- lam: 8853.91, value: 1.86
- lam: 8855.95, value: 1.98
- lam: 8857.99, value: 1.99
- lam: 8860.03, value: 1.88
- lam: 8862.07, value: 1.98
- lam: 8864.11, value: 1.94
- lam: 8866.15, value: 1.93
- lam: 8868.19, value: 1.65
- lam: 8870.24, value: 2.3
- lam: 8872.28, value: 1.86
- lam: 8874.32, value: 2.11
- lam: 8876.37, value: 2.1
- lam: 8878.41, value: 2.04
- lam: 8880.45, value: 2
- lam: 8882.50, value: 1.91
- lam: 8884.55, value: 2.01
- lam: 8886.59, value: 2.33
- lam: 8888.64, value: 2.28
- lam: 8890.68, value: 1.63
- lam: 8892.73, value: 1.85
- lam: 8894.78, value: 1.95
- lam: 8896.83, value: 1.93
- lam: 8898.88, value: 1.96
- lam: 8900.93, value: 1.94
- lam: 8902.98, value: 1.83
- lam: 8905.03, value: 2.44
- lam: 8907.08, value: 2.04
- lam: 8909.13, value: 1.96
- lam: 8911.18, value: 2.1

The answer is 0.06 mag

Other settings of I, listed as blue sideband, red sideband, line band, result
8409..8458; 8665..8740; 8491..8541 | 0.01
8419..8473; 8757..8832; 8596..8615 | 0.03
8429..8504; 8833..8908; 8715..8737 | 0.02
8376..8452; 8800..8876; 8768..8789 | 0.05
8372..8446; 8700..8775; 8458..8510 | 0.04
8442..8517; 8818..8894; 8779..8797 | 0.08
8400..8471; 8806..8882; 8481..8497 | 0.03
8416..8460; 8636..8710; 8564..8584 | -0.02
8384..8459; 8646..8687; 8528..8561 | -0.05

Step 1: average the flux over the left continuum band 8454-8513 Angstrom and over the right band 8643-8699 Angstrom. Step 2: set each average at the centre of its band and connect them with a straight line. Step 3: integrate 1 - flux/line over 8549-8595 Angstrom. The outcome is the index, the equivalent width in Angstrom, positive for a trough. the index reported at -1.79 Angstrom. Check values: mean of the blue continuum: 1.84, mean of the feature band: 1.94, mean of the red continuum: 1.91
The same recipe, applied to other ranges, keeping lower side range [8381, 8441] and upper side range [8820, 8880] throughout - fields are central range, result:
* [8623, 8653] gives -1.4 Angstrom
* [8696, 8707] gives 0.4 Angstrom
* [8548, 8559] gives -0.5 Angstrom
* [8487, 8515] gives 0.8 Angstrom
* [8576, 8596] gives -0.2 Angstrom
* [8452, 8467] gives 0.3 Angstrom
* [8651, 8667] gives 0.6 Angstrom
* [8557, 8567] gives -0.3 Angstrom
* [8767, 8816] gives 1.5 Angstrom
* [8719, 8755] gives 0.1 Angstrom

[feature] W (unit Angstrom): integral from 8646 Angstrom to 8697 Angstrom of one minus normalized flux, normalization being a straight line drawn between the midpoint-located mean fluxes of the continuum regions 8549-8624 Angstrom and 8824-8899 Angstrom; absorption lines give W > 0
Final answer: 0.8 Angstrom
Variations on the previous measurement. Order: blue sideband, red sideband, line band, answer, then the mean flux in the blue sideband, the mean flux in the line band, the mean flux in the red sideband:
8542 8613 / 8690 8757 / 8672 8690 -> 0.6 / 1.92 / 1.86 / 1.92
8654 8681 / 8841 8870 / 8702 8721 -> 0.4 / 1.91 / 1.88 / 1.94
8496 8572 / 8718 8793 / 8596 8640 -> -0.7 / 1.92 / 1.94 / 1.89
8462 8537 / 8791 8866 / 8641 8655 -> -0.4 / 1.84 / 1.94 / 1.93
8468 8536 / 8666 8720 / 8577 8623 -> -0.4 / 1.85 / 1.89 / 1.89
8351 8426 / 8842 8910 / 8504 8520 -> 0.9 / 1.87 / 1.8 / 1.99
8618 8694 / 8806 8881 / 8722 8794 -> 2.2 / 1.95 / 1.89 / 1.95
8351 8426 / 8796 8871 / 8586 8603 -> 0.5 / 1.87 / 1.85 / 1.94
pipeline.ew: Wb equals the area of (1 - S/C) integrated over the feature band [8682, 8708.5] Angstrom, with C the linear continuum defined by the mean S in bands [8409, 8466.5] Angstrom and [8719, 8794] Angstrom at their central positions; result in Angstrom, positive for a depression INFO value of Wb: 0.2 Angstrom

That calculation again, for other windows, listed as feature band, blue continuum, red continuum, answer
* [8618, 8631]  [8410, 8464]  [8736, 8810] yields -1.1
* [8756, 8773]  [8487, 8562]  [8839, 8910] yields 0.6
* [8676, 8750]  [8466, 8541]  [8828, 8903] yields 0.8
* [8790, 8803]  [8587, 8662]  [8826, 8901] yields 0.3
